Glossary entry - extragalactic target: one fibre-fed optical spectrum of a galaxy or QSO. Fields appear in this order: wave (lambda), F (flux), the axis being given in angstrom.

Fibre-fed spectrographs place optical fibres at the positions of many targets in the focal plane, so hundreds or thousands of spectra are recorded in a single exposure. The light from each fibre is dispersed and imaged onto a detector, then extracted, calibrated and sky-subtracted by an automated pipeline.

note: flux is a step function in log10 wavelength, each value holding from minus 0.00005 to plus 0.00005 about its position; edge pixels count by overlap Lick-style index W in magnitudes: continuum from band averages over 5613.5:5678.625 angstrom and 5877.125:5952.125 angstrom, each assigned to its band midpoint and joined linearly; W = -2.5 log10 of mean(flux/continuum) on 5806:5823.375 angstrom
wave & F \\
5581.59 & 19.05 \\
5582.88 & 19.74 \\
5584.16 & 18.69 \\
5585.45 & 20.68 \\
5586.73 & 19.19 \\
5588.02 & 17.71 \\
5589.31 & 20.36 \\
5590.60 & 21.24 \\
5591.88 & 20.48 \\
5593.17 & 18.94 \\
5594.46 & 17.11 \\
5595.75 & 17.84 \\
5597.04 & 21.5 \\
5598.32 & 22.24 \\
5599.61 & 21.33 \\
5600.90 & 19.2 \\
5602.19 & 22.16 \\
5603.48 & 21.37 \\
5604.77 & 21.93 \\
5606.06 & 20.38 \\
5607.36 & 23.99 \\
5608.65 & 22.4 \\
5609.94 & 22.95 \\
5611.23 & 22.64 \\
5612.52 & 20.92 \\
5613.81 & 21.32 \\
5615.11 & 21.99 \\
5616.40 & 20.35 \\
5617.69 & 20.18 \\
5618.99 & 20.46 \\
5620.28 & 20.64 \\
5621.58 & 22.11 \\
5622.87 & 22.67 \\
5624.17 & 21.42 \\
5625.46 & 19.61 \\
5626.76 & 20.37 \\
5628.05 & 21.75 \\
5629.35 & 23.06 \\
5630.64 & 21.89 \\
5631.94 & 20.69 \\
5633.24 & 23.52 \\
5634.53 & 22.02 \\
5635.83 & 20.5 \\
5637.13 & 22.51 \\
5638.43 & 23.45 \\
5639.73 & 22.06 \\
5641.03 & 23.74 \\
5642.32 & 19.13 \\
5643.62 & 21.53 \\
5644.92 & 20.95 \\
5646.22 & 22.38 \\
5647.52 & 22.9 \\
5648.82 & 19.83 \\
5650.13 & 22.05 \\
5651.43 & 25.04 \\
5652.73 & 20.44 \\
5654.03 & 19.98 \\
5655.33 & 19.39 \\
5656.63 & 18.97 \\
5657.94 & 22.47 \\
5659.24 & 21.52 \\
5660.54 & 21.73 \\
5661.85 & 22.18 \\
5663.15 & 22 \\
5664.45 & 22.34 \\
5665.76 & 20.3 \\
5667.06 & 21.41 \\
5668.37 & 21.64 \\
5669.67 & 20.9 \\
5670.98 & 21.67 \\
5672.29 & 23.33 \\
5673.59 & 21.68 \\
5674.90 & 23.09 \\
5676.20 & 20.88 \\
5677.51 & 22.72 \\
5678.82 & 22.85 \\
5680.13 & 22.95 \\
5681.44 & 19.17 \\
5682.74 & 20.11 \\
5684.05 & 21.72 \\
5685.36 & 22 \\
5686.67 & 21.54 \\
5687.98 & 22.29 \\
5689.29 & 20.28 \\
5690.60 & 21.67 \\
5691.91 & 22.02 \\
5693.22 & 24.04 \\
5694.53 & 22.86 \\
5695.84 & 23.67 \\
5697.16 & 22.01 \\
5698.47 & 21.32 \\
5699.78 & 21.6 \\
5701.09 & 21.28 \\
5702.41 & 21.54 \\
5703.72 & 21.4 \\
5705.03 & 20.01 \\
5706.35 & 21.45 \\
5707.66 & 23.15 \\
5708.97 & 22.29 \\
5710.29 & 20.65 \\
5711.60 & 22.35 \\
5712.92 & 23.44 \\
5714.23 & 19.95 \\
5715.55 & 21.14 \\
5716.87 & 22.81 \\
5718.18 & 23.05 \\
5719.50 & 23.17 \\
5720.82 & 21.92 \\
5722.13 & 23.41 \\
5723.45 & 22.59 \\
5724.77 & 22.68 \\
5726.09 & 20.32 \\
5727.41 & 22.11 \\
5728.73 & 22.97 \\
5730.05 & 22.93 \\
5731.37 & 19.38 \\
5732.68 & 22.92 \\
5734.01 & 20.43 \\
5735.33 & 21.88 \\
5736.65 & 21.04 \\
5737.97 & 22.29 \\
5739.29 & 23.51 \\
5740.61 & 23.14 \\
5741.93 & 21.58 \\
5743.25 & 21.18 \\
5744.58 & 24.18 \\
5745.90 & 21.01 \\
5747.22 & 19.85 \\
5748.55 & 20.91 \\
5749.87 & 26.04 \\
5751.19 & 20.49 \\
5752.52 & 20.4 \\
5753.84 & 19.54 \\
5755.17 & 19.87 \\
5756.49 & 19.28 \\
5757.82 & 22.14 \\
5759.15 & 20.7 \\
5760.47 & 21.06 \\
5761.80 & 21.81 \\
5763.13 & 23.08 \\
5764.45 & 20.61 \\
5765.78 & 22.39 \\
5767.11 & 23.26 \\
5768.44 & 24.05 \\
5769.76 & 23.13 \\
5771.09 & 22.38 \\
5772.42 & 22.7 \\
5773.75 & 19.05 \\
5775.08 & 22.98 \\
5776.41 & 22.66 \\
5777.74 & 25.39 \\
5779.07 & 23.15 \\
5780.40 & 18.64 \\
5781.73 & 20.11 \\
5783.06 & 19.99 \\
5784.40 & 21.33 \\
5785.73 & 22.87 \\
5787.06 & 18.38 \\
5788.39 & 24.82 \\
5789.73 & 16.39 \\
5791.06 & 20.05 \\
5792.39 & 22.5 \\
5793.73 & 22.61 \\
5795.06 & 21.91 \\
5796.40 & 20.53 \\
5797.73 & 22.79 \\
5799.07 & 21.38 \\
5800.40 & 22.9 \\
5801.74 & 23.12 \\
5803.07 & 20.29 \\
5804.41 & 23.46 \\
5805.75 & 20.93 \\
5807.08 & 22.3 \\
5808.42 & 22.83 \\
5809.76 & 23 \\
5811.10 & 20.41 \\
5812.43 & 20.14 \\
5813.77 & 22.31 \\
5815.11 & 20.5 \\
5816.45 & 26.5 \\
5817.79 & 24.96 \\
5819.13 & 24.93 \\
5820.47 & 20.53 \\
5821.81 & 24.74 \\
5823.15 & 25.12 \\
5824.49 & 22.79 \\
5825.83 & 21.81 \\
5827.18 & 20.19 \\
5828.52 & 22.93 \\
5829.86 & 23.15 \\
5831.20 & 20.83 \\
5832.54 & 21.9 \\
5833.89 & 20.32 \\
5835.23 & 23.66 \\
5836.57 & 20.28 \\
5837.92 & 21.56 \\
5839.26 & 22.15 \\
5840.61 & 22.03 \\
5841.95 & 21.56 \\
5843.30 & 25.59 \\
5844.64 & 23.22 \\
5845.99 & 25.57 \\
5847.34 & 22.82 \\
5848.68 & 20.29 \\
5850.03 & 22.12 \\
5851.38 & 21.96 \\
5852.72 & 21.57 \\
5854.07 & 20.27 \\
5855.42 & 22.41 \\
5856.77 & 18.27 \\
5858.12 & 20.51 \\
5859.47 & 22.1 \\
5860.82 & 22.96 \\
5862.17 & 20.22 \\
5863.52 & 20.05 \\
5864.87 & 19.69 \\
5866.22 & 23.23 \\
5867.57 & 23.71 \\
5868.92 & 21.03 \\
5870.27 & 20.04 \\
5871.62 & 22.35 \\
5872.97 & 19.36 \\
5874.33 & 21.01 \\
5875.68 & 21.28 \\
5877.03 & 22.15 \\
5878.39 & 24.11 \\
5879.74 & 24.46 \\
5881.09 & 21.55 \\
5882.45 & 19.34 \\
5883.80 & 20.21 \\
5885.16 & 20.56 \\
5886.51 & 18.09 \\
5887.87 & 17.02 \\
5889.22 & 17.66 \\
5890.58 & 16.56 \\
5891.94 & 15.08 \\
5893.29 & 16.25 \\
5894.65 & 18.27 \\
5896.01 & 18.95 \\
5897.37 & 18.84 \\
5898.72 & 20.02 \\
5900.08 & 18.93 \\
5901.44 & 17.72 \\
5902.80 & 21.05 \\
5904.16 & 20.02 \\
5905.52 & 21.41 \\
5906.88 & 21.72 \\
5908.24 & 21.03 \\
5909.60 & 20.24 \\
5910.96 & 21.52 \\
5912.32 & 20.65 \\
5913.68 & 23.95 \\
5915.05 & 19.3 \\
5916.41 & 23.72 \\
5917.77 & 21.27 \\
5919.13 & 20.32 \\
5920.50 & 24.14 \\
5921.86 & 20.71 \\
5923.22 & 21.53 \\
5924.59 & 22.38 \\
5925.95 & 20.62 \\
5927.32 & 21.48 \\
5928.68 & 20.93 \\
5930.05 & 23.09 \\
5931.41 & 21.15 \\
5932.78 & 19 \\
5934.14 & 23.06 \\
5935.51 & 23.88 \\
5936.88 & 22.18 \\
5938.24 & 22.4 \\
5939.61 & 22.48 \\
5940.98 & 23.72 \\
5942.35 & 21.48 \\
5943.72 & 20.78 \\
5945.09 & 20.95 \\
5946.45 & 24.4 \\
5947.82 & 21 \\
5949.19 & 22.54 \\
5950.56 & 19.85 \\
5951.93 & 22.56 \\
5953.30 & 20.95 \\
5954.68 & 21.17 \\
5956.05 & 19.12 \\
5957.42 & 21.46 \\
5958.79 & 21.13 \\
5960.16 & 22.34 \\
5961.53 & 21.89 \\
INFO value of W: -0.09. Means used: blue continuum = 21.6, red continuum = 20.8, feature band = 22.8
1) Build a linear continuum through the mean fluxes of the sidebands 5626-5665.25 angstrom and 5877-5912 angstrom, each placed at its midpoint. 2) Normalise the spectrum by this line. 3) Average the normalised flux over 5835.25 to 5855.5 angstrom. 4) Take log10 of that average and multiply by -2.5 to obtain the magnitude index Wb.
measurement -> -0.11 mag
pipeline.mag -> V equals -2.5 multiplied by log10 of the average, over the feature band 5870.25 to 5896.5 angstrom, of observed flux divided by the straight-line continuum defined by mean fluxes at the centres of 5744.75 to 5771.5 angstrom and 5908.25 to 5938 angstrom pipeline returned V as 0.103 mag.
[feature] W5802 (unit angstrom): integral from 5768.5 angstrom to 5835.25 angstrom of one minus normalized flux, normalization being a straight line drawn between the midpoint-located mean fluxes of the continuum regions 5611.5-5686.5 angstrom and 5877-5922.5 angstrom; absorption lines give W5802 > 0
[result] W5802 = -4.31 angstrom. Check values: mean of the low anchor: 21.6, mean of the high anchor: 20.2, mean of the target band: 22.1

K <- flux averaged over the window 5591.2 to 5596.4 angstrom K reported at 18.6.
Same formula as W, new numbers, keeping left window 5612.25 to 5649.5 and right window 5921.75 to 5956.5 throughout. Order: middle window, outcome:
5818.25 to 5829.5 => -0.06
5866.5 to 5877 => 0.01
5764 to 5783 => -0.03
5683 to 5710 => -0.02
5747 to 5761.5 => 0.03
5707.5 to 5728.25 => -0.03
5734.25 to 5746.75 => -0.03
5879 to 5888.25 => 0.07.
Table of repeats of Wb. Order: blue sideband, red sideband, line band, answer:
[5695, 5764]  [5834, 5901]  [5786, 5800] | 0.01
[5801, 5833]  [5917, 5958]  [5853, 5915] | 0.09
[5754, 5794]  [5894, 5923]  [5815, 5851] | -0.08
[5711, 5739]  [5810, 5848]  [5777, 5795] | 0.05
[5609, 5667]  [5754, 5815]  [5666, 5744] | -0.02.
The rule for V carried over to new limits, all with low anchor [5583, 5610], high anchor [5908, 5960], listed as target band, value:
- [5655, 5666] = -0.03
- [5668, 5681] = -0.07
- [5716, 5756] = -0.05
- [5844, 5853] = -0.06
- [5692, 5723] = -0.06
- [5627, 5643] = -0.07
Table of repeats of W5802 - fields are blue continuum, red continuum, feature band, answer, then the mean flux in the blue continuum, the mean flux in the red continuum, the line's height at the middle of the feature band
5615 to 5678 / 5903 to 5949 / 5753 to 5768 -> 0.2 angstrom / 21.6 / 21.7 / 21.6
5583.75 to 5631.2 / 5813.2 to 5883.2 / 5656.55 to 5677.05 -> -0.5 angstrom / 20.9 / 22.1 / 21.2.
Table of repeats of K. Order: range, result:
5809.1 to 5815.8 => 21.3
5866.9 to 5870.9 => 21.6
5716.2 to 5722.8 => 22.9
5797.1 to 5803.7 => 22.1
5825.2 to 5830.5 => 22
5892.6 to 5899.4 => 18.5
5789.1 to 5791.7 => 18.3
